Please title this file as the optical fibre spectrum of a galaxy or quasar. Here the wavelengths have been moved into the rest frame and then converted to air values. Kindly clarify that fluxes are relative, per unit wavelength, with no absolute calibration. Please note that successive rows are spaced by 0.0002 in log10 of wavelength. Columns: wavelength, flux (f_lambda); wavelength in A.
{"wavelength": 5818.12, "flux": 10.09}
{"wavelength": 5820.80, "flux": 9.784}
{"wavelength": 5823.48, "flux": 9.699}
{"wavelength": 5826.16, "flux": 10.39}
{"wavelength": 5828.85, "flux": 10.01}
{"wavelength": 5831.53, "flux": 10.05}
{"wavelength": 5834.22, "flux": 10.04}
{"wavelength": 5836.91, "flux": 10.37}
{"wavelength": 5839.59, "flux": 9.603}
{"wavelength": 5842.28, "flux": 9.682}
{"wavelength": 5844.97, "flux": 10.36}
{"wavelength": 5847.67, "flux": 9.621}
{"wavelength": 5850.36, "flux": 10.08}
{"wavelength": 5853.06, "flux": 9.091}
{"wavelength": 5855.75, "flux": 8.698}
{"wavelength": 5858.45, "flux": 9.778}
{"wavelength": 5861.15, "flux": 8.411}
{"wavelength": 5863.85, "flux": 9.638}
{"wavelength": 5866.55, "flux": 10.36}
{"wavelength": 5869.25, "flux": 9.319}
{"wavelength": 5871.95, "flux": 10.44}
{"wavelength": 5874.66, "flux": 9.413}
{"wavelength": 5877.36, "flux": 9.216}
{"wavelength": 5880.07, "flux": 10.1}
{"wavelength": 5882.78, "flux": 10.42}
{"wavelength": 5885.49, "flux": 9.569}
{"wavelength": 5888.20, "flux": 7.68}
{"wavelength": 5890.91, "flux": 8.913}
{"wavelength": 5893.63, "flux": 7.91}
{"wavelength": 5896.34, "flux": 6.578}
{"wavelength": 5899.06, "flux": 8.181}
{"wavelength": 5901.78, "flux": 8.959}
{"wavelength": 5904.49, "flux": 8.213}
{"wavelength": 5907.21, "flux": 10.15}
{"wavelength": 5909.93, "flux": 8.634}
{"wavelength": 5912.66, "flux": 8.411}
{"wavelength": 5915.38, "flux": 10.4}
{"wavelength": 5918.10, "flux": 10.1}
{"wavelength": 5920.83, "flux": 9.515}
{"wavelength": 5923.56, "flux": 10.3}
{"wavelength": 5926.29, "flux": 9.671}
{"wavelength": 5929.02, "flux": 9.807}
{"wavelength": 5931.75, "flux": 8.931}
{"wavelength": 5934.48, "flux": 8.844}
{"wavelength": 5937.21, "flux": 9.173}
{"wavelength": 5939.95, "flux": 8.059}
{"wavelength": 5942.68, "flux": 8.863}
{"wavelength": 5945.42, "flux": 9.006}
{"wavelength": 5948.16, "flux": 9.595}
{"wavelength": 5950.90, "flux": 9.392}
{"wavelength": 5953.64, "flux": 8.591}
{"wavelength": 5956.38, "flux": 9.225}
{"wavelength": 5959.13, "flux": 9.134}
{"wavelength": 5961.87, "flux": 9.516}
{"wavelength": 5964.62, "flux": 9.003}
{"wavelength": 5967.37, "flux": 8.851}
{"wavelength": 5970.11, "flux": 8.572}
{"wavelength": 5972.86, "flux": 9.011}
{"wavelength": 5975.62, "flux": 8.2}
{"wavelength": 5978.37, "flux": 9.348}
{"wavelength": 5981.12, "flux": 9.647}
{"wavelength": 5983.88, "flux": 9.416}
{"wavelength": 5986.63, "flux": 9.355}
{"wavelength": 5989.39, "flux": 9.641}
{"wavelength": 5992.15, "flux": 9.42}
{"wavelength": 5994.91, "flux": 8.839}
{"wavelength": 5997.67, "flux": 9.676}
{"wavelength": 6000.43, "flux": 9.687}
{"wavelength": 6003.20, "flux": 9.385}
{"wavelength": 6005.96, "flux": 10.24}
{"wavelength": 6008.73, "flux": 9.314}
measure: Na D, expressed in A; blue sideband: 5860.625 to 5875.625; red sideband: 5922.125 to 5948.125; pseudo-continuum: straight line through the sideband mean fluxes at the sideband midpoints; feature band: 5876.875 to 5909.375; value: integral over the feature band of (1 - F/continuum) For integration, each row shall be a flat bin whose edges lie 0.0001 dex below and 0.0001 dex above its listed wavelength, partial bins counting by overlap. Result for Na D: 2.4 A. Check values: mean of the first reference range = 9.67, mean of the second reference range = 9.2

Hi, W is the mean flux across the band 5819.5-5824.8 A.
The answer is 9.74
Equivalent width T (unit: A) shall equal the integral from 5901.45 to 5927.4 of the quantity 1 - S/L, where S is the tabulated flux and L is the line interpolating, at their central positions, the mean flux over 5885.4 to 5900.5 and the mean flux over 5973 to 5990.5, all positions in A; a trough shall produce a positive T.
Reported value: -3.5 A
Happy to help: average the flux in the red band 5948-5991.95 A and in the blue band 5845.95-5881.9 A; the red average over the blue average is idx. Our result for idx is 0.96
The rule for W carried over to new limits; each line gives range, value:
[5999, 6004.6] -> 9.54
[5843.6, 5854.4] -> 9.78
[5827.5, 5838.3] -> 10.1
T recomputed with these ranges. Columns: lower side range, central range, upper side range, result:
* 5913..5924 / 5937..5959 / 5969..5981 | 0.9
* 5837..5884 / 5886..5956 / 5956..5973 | 2.5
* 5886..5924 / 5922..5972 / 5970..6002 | -0.5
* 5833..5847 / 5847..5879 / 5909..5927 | 1.2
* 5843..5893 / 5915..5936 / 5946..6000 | -0.8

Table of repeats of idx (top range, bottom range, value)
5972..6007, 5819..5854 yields 0.94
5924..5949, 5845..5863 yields 0.98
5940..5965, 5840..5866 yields 0.96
